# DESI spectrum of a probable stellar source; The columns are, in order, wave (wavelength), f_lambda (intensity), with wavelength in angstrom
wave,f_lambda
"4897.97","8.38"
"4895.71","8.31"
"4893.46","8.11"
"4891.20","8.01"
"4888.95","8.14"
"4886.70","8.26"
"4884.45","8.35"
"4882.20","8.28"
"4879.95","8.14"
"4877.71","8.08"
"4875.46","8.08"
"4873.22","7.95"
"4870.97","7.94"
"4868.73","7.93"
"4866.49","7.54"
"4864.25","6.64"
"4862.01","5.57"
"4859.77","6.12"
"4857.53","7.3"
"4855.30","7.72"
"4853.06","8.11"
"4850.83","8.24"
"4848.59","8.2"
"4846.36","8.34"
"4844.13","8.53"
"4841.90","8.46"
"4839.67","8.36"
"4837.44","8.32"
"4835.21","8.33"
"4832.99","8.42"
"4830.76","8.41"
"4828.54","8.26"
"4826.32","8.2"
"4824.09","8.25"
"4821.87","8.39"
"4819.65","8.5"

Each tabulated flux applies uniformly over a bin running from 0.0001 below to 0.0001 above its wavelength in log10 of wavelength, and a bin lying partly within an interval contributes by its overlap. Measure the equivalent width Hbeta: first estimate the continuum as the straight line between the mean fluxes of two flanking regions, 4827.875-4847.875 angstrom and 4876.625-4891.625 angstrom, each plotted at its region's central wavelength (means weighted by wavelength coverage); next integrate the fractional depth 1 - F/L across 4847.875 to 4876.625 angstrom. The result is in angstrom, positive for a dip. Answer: 2.79 angstrom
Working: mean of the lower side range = 8.38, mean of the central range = 7.48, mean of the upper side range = 8.19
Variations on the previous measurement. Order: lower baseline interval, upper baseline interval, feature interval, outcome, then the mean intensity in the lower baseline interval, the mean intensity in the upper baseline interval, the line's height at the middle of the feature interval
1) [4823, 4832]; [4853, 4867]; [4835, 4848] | -1.2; 8.28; 6.89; 7.68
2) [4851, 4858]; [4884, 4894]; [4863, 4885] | 0.4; 7.83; 8.16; 8.02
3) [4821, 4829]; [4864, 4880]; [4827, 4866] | 1.1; 8.27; 7.83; 8.07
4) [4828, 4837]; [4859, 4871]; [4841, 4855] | -1.1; 8.36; 6.89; 7.66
